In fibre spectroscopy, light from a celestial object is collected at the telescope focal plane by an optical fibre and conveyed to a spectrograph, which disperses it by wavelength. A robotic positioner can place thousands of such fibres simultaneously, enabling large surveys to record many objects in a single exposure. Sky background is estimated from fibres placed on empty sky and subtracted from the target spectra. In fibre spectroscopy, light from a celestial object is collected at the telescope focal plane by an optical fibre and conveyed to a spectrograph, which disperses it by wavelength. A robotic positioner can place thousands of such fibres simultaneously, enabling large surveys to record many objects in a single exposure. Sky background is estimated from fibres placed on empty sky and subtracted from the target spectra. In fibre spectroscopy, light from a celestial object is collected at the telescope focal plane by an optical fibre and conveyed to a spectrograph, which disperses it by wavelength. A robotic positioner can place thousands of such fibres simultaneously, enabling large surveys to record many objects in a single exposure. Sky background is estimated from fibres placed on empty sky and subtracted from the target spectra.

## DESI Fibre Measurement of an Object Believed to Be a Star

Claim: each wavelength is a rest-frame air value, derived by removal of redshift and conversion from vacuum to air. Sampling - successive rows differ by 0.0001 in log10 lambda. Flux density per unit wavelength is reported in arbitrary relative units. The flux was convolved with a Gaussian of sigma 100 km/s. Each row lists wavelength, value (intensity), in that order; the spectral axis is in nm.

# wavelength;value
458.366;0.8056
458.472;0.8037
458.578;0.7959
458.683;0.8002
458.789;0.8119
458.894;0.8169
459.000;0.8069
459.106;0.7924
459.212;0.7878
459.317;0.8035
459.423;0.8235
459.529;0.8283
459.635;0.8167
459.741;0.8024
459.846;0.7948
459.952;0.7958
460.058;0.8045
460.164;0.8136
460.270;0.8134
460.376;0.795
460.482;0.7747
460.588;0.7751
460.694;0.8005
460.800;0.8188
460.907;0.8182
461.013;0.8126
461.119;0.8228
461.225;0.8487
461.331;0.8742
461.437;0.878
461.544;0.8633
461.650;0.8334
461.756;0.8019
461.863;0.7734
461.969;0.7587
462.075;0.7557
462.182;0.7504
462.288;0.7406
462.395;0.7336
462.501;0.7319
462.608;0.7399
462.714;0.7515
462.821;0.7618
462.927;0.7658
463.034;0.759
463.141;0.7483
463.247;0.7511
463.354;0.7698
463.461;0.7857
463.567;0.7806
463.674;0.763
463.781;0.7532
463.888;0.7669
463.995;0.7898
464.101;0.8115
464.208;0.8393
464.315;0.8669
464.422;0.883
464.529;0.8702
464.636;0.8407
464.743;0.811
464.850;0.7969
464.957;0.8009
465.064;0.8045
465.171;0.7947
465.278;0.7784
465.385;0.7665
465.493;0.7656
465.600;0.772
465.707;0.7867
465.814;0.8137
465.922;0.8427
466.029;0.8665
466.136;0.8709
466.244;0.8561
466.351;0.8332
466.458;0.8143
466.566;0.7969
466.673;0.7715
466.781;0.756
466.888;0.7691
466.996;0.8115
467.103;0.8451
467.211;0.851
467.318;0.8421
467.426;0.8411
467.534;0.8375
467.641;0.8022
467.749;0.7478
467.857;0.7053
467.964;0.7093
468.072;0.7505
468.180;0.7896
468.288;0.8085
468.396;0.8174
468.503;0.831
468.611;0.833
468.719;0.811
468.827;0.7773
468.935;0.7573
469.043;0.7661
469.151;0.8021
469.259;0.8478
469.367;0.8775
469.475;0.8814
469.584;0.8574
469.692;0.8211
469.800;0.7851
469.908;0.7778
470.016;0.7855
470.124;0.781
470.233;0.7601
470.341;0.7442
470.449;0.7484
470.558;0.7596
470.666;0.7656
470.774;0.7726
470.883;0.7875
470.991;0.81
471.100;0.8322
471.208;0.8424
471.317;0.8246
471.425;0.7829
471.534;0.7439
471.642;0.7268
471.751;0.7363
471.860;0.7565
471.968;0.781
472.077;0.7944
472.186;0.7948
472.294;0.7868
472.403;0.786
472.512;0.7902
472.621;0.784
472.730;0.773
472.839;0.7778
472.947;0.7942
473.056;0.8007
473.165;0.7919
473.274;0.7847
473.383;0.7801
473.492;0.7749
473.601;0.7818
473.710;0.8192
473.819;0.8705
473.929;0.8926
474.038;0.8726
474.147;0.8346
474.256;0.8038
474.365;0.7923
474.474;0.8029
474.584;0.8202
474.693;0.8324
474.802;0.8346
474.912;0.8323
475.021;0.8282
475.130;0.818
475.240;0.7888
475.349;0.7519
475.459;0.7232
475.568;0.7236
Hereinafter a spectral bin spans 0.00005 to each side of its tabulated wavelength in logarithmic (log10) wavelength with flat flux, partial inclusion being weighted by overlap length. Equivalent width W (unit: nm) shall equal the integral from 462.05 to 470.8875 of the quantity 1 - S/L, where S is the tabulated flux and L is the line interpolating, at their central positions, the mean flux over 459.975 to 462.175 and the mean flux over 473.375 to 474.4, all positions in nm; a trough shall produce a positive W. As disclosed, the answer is 0.24 nm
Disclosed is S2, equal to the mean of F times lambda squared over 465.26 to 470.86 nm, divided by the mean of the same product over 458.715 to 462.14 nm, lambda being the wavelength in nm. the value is 1.02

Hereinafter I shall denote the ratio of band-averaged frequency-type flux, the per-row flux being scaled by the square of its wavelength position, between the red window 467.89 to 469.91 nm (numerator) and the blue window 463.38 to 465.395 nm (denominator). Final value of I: 1.0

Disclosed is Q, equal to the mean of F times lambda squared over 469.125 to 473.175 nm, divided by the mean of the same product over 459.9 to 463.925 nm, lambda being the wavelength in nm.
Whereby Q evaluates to 1.0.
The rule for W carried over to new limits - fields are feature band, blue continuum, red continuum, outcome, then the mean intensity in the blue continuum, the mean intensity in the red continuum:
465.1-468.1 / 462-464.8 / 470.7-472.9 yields -0.07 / 0.781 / 0.784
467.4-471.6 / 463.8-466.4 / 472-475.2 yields 0.10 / 0.817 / 0.808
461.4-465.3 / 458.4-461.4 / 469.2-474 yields 0.08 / 0.809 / 0.795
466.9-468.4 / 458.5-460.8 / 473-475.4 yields 0.03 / 0.803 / 0.814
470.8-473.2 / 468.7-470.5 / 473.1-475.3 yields 0.07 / 0.799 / 0.818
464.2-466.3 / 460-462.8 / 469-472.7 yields -0.07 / 0.795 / 0.791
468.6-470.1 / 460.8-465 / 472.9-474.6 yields -0.01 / 0.795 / 0.813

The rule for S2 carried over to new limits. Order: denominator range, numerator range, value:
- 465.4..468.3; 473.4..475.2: 1.06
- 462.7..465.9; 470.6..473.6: 1.02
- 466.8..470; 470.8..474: 1.00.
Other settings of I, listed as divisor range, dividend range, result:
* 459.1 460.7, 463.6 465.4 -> 1.03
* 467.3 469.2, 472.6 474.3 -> 1.05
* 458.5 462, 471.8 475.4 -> 1.05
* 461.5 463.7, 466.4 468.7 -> 1.06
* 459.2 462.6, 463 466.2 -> 1.02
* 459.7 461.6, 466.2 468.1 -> 1.00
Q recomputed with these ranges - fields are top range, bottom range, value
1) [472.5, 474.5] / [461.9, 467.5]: 1.05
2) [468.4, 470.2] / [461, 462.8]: 1.06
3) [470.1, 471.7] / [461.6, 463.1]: 1.06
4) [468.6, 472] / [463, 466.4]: 1.01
